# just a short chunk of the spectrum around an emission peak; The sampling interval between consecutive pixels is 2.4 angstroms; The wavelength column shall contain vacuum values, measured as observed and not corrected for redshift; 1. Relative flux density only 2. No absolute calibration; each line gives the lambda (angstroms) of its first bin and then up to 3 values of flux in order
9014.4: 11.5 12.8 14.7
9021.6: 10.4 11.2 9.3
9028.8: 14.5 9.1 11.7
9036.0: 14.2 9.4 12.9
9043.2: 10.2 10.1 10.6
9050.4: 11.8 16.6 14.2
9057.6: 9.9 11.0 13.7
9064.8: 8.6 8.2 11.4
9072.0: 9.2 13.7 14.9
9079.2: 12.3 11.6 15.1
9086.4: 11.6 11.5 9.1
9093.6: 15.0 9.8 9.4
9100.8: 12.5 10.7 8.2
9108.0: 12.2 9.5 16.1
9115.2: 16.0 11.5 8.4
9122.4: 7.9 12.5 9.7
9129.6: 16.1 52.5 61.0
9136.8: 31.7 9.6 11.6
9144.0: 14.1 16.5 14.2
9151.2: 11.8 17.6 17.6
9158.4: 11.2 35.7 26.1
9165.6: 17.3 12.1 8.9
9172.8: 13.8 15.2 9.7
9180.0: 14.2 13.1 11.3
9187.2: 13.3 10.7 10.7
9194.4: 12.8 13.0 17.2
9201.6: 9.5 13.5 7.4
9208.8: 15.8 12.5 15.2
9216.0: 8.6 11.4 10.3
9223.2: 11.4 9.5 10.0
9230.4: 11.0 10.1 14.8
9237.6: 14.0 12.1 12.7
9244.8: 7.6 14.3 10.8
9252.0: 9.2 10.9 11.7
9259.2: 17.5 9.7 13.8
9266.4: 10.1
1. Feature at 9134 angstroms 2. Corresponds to Halpha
